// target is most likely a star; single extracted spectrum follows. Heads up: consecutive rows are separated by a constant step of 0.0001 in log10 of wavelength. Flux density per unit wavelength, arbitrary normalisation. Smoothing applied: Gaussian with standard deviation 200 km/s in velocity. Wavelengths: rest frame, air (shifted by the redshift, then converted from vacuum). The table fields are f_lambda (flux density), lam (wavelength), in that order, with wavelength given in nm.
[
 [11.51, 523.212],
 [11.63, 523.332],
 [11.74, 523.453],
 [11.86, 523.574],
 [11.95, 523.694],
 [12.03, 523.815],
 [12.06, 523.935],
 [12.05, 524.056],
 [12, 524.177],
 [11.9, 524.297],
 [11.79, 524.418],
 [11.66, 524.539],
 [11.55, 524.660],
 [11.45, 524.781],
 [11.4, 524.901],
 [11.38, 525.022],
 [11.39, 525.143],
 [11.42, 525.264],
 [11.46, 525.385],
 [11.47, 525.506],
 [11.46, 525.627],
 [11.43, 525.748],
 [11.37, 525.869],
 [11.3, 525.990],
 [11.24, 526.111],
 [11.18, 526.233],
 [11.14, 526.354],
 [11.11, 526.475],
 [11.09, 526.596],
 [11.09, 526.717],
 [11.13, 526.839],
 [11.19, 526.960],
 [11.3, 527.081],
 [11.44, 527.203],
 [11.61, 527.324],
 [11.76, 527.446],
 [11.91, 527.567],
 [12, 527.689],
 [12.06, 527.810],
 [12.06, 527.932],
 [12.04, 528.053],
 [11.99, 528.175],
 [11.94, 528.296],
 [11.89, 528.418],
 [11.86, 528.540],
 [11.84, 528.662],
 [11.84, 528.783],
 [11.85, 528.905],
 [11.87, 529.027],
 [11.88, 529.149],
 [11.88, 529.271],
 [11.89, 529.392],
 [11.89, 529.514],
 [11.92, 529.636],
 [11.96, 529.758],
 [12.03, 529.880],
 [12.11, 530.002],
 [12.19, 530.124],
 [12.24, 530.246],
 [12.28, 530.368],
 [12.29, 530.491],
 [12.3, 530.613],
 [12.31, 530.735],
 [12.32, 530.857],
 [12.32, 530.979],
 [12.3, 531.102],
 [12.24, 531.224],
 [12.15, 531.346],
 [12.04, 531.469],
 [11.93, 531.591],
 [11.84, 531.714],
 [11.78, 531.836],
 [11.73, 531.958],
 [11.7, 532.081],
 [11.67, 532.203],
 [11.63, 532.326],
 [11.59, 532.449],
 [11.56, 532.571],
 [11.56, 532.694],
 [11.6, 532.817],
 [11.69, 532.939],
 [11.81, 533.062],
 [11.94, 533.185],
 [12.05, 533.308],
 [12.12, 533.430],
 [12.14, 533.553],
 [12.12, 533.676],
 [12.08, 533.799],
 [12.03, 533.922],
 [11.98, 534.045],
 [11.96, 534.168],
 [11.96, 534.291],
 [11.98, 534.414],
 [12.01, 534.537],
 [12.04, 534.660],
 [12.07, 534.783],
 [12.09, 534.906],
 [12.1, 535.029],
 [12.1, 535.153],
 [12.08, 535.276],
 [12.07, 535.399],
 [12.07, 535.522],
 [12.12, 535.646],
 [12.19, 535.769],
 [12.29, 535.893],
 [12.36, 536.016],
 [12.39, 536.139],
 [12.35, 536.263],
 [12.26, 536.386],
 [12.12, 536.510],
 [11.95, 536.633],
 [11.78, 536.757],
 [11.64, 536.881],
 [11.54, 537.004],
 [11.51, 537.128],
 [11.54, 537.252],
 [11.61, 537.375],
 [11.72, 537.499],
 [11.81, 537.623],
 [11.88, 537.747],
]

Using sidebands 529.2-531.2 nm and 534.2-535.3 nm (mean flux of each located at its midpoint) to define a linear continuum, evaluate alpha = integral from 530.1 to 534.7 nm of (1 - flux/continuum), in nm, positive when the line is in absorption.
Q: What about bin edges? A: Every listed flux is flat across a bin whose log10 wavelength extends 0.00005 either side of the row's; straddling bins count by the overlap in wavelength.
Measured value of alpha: 0.042 nm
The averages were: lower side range 12.1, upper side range 12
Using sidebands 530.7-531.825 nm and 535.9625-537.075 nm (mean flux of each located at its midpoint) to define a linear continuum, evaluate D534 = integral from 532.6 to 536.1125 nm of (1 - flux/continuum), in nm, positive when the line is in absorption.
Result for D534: 0.017 nm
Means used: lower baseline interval 12.1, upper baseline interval 12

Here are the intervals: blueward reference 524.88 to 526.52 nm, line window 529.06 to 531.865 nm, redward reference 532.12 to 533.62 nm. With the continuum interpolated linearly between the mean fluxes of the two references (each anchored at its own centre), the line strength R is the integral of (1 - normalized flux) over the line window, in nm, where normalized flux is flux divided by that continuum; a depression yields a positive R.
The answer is -0.11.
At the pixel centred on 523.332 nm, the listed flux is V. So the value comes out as 11.63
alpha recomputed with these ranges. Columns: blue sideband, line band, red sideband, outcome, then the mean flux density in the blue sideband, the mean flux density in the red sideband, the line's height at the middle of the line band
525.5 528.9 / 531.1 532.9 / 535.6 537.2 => 0.00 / 11.6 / 12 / 11.8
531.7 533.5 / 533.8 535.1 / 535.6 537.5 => -0.02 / 11.8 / 12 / 11.9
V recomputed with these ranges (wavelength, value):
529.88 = 12.03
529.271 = 11.88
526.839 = 11.13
